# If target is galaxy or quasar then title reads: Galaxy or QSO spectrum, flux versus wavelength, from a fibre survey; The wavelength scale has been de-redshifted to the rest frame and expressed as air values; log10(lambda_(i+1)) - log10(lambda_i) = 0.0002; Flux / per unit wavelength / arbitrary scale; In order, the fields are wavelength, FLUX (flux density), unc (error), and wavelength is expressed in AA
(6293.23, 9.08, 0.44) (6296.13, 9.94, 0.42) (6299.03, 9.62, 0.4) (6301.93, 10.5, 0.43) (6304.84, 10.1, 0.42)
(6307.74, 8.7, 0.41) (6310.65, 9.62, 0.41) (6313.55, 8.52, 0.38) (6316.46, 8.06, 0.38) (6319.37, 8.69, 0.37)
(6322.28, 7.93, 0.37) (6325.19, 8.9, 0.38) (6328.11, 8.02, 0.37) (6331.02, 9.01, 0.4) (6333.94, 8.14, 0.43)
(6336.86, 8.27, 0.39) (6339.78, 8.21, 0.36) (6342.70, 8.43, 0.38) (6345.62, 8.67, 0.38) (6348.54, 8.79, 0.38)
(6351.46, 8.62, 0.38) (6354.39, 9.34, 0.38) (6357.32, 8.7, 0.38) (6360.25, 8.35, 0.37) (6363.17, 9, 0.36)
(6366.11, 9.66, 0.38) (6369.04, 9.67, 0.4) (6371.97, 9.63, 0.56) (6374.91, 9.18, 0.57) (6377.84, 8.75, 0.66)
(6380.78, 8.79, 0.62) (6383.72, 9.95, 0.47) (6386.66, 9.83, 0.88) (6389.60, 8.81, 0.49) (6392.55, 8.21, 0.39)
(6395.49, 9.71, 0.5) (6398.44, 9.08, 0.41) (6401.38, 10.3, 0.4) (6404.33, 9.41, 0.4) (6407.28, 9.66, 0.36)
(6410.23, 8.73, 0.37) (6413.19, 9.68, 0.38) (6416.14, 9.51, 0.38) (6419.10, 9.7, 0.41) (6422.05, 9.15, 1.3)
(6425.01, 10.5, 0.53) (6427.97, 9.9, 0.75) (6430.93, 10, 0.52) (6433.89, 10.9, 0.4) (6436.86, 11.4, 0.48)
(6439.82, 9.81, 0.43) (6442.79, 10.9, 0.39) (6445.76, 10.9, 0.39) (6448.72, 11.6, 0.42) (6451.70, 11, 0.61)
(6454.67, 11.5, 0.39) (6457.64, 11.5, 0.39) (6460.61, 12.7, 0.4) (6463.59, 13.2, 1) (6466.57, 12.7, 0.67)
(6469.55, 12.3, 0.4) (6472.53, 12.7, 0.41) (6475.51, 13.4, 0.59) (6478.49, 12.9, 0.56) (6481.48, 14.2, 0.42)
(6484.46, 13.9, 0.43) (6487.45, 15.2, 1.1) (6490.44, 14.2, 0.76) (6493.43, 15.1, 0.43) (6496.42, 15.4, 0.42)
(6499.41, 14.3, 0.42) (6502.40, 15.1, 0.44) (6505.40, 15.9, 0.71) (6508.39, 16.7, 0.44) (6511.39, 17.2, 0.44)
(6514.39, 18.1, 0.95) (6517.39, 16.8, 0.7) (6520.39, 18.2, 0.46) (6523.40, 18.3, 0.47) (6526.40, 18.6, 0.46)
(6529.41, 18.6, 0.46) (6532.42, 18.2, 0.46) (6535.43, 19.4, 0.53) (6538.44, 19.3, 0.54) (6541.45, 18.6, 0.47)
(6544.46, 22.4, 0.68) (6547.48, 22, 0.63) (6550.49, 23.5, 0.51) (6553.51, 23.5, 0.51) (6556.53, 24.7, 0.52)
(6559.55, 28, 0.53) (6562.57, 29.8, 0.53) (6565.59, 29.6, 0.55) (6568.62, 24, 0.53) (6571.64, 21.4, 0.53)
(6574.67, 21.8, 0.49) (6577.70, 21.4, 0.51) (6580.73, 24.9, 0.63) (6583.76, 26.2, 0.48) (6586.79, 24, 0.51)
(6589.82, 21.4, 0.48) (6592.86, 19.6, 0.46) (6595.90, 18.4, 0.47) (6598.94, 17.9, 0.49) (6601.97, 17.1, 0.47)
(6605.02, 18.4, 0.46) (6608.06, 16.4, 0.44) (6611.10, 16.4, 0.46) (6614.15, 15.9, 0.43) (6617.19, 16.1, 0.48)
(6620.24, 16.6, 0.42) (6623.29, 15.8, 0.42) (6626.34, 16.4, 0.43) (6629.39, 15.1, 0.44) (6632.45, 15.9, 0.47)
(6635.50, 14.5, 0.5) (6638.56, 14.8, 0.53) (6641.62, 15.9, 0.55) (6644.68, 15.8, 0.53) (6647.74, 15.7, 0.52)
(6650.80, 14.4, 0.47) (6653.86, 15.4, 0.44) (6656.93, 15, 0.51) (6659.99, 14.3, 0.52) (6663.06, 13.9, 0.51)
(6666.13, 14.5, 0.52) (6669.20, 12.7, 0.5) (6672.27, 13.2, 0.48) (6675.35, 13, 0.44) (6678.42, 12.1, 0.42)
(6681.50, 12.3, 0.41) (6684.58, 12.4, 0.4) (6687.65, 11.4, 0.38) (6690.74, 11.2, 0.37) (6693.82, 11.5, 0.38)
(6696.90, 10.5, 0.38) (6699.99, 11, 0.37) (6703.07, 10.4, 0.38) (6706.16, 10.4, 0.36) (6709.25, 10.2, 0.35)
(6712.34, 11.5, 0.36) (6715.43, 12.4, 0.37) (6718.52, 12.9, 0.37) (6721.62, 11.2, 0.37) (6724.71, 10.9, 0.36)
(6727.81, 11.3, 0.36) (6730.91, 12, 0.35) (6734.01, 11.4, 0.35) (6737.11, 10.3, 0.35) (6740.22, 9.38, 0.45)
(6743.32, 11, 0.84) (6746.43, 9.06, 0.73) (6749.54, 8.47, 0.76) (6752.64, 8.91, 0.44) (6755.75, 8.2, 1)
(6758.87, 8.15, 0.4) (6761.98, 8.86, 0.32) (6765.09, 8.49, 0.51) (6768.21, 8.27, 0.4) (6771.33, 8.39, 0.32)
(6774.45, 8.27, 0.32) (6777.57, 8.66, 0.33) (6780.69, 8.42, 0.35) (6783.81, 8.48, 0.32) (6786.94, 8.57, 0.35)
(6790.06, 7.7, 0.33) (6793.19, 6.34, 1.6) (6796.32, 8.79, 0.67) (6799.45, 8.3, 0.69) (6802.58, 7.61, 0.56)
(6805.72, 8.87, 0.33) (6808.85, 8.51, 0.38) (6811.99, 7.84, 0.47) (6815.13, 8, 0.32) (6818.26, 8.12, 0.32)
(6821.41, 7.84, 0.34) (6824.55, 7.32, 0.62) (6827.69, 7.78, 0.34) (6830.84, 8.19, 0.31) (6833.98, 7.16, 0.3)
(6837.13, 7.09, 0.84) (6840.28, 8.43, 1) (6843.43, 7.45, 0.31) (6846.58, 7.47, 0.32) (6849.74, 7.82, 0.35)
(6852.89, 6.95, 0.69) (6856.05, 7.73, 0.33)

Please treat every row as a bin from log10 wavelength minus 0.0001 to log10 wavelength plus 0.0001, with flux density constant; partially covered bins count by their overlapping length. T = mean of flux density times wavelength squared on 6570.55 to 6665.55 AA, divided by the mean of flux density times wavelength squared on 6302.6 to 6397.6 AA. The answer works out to 2.1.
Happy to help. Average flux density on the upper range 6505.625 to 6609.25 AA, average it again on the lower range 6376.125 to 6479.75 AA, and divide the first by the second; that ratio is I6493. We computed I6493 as 1.99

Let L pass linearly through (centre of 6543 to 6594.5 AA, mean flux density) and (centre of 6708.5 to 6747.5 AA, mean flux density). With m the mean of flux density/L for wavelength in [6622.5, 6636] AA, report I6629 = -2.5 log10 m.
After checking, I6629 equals 0.22 mag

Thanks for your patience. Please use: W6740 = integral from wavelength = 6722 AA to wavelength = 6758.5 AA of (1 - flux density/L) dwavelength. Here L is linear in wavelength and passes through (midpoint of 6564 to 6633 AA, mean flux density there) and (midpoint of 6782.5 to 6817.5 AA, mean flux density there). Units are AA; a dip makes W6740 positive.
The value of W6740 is 4.7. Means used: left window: 19.6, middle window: 10.1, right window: 8.09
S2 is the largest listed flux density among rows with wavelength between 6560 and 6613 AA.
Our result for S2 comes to 29.8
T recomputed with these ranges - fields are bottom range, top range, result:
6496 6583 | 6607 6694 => 0.72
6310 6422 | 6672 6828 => 1.21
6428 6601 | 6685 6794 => 0.60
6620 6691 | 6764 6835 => 0.59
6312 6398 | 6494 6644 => 2.34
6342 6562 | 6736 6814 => 0.70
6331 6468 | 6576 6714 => 1.69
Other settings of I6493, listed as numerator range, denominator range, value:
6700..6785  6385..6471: 0.95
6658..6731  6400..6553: 0.85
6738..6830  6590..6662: 0.52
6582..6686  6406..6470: 1.50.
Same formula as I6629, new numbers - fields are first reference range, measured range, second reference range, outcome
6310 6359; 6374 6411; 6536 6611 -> 0.26 mag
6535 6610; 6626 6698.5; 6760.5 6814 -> 0.19 mag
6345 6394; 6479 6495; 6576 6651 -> -0.09 mag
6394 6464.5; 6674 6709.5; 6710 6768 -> -0.12 mag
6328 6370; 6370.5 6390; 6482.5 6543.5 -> 0.11 mag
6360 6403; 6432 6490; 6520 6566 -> 0.26 mag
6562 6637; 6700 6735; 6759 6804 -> 0.08 mag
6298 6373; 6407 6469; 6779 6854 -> -0.23 mag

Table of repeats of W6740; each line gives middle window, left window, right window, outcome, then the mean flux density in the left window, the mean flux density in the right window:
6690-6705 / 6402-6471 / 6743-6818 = -3.3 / 10.7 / 8.37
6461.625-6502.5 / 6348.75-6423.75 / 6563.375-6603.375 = 4.6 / 9.25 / 22.3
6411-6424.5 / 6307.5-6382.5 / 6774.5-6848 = -1.4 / 8.76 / 7.96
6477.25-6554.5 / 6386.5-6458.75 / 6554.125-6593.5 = 6.2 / 10.1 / 24.5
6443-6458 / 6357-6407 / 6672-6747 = -2.4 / 9.26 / 11.3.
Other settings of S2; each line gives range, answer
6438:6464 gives 13.2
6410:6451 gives 11.6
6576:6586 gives 26.2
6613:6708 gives 16.6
